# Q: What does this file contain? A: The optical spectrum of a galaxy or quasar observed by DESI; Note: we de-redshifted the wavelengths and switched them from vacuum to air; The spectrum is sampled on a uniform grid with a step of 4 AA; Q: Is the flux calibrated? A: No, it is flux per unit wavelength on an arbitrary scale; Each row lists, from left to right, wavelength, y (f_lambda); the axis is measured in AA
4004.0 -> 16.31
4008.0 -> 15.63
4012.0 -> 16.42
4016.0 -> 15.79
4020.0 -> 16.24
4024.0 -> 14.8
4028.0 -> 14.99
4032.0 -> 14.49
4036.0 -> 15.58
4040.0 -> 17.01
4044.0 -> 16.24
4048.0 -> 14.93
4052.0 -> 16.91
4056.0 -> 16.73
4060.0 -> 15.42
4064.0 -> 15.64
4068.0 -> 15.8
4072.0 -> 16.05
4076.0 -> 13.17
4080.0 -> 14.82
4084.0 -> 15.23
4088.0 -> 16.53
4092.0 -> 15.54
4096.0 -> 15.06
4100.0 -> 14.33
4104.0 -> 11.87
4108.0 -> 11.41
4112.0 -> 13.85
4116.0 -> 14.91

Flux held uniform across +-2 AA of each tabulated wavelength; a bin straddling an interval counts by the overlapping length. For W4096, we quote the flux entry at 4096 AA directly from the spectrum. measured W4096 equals 15.06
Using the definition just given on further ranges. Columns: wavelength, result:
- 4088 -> 16.53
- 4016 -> 15.79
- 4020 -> 16.24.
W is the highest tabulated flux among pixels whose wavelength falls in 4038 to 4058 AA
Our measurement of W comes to 17.01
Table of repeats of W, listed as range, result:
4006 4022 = 16.42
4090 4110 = 15.54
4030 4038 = 15.58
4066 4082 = 16.05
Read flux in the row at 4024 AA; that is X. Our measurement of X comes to 14.8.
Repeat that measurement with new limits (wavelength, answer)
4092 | 15.54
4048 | 14.93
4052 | 16.91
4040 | 17.01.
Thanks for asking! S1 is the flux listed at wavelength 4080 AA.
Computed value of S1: 14.82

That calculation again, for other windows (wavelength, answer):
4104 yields 11.87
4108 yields 11.41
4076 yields 13.17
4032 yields 14.49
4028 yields 14.99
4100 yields 14.33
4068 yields 15.8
